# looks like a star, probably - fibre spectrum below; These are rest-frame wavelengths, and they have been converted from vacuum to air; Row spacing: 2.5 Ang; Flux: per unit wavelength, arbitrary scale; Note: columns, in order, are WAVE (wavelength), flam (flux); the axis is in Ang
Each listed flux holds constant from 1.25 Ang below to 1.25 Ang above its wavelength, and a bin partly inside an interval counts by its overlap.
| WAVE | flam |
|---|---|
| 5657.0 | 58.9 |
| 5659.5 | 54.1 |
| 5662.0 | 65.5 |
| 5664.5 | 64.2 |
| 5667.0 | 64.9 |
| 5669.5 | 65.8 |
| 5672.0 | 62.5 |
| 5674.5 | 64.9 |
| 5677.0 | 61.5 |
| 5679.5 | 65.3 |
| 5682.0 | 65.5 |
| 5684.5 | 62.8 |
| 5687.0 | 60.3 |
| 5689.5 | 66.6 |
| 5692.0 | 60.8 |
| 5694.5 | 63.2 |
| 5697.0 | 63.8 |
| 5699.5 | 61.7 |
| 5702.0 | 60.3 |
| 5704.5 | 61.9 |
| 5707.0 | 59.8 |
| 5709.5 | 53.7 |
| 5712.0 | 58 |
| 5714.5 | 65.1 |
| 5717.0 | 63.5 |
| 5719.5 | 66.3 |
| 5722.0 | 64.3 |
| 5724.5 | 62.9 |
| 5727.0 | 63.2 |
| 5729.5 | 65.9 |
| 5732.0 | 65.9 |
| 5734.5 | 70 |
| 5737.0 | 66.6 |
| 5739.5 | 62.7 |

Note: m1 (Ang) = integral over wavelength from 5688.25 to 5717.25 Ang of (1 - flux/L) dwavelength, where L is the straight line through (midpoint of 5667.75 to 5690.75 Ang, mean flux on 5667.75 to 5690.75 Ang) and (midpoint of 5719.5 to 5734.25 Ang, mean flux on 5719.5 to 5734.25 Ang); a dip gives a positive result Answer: 1.3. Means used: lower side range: 63.9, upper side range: 65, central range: 61.5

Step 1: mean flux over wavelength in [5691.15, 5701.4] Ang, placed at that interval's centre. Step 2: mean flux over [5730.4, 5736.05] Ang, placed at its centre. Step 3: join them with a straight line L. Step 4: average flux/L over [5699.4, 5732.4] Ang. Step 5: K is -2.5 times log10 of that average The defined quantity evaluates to 0.05 mag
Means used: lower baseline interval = 62.3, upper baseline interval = 67.8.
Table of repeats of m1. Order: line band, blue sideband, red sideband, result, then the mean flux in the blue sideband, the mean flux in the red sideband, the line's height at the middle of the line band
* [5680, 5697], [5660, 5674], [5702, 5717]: -0.36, 64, 60.1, 62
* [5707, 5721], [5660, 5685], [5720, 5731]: 0.65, 64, 64.3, 64.2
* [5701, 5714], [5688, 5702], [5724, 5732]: 0.90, 62.9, 64.4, 63.5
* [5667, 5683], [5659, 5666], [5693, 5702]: -0.51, 62.2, 62.5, 62.3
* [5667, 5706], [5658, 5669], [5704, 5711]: -1.98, 62.3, 58.1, 60.1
